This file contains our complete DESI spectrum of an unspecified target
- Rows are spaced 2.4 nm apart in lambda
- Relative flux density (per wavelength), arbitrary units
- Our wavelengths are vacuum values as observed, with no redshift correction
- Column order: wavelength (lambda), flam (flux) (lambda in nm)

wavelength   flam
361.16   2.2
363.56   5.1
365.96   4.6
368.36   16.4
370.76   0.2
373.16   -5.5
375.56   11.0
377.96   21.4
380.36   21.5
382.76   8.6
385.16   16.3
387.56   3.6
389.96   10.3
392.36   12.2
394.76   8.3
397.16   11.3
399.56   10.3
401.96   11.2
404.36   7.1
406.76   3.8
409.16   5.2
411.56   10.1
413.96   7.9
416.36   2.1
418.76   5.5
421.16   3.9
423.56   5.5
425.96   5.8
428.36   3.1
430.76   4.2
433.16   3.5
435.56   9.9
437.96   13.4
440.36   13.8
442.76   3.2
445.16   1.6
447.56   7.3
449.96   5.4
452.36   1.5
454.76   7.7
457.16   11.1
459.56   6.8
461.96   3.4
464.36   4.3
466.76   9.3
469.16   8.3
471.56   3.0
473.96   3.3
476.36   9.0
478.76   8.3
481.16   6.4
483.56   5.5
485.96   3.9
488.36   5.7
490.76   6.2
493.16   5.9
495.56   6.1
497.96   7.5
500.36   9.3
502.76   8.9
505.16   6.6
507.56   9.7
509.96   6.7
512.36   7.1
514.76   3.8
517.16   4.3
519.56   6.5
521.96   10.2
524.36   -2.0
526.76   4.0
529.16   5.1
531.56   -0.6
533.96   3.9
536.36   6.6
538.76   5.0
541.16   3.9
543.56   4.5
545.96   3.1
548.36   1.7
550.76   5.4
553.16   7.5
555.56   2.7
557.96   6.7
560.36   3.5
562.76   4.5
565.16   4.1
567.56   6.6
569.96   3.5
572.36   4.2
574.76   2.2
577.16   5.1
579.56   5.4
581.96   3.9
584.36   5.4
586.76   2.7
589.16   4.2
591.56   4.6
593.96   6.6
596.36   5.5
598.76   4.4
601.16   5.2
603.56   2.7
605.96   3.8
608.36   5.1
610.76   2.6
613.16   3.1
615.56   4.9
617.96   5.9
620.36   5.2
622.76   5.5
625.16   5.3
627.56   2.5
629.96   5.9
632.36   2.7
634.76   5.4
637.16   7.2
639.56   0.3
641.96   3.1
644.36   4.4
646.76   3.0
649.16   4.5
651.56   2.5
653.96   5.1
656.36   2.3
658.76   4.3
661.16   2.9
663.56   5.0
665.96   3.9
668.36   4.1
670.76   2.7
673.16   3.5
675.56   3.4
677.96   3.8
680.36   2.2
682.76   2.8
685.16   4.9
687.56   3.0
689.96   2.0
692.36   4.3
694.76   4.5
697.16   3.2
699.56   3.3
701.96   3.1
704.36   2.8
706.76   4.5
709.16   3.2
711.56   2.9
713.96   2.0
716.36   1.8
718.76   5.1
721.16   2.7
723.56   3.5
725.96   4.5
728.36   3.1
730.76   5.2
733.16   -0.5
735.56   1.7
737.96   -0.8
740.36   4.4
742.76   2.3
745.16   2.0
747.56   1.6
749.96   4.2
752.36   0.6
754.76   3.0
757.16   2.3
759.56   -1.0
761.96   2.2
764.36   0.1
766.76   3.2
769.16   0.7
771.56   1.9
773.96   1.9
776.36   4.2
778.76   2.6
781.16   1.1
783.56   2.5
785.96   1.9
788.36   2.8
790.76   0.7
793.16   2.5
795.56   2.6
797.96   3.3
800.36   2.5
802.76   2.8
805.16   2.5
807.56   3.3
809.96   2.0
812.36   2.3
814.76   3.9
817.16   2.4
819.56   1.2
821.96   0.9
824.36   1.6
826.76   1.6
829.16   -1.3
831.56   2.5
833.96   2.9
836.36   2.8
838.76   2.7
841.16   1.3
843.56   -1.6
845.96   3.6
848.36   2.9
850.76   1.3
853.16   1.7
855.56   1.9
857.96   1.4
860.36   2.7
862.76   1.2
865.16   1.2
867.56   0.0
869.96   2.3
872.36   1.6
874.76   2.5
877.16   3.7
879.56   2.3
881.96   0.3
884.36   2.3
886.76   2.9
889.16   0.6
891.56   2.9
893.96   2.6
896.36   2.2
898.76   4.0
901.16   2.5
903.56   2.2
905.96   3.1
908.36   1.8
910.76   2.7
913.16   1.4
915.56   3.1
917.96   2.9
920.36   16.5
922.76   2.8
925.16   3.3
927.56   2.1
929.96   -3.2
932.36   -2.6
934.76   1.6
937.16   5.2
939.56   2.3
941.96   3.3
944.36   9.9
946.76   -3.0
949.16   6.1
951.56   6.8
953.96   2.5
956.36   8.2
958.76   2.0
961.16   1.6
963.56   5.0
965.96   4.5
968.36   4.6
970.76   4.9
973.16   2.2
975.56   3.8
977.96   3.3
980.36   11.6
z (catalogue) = 1.469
